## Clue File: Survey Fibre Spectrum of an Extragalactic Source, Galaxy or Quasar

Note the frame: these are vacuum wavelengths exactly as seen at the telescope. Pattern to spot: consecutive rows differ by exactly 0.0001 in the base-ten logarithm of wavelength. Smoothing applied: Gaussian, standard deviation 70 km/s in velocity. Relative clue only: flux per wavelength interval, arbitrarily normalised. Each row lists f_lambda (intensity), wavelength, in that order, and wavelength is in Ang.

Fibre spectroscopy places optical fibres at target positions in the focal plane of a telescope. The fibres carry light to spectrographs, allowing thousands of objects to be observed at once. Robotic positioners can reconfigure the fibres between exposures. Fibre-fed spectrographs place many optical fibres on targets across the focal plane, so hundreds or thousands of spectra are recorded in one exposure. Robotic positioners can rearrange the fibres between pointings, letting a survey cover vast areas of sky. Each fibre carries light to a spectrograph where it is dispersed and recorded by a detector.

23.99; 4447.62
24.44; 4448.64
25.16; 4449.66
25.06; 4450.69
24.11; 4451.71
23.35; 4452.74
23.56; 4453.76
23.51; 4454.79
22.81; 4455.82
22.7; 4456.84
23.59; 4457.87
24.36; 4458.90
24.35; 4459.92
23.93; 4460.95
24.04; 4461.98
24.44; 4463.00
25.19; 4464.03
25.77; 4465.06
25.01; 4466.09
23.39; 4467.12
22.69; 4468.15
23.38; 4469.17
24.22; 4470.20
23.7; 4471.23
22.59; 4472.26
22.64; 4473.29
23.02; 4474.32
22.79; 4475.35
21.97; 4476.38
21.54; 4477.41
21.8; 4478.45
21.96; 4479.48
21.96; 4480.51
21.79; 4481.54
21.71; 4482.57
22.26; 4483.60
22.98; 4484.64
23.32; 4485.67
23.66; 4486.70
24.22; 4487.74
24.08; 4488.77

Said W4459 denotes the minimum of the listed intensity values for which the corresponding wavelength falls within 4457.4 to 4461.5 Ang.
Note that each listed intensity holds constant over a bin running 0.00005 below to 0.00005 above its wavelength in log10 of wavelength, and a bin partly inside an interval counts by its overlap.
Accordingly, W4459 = 23.59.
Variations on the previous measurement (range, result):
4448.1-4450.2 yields 24.44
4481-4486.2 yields 21.71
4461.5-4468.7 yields 22.69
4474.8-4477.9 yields 21.54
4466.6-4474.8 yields 22.59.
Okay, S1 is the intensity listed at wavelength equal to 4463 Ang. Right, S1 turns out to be 24.44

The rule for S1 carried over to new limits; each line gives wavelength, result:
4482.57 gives 21.71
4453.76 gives 23.56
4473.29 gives 22.64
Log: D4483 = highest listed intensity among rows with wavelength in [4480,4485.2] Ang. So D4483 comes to 22.98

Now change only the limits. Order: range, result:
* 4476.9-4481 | 21.96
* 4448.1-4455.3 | 25.16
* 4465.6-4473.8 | 25.01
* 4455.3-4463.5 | 24.44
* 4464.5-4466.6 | 25.77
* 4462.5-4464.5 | 25.19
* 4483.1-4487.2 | 23.66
